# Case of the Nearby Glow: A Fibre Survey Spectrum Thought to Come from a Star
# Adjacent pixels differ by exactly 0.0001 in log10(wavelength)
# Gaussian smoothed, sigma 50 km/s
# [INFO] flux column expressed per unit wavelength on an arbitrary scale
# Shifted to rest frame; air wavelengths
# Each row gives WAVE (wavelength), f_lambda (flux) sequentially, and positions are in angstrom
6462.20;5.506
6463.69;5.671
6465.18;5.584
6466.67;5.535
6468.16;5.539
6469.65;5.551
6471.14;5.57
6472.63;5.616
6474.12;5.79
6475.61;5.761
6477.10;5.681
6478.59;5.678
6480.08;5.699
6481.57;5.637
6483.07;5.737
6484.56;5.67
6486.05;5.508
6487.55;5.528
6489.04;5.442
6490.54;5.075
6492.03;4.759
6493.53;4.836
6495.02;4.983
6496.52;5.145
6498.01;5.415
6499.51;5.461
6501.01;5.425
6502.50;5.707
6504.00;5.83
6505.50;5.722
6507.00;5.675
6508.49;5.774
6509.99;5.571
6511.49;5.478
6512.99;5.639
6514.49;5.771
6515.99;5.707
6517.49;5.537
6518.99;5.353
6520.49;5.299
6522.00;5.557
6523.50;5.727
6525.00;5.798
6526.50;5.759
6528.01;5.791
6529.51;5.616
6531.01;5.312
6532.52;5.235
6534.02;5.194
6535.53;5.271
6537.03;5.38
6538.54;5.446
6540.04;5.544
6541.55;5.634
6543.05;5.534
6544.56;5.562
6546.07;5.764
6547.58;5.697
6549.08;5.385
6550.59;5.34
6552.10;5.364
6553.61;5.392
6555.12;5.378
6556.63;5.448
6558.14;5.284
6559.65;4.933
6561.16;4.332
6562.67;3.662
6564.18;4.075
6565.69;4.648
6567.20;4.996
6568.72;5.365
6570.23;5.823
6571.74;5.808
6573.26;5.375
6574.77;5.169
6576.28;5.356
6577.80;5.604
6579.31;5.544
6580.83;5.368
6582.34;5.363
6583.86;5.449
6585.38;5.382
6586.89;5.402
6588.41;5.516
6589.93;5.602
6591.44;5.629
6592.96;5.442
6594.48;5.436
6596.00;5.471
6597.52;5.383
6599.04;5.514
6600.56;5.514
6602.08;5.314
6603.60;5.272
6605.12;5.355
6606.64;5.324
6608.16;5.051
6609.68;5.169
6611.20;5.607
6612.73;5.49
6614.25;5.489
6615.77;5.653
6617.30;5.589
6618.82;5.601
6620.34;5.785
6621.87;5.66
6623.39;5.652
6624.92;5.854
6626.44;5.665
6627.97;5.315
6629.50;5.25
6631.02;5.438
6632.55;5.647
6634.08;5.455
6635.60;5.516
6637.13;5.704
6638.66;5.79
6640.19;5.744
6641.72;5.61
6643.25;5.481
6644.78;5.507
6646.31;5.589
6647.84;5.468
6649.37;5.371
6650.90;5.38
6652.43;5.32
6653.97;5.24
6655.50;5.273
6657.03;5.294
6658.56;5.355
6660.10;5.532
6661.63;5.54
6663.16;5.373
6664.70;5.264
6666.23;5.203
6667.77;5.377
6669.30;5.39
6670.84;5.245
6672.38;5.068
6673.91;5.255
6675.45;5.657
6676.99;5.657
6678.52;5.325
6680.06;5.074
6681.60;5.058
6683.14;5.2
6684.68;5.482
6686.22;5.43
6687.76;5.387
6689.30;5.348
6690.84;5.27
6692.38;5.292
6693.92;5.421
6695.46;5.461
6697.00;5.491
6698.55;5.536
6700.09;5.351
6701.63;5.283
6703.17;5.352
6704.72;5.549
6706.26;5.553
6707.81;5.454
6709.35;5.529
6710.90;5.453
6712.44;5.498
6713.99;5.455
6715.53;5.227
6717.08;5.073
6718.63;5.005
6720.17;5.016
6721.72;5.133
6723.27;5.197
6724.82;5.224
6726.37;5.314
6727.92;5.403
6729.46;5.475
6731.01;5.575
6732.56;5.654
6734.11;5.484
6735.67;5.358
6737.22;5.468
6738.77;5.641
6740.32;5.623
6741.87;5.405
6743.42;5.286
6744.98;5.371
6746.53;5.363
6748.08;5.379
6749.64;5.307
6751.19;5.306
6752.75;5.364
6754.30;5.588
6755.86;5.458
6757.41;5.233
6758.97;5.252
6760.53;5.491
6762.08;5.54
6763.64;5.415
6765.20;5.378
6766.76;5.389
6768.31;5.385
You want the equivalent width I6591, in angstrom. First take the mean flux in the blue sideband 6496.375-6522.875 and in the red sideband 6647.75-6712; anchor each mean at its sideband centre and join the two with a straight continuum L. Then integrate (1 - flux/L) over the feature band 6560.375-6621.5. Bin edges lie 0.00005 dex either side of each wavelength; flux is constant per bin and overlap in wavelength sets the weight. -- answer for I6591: 1.7 angstrom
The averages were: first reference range 5.57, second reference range 5.37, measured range 5.33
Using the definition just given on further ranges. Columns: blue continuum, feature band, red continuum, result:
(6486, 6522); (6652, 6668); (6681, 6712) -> 0.19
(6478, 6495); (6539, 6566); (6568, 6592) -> 1.39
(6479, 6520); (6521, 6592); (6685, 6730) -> 1.21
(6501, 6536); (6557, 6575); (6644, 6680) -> 1.79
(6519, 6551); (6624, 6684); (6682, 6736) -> -0.10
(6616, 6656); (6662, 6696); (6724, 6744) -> 1.06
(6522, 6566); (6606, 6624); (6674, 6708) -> -0.54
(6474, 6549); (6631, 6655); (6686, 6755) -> -0.36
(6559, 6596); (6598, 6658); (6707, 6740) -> -2.39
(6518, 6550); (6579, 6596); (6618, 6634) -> 0.27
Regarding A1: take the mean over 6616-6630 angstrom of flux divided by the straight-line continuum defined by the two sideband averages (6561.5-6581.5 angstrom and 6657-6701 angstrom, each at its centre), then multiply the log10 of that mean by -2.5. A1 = -0.07 mag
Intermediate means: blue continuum 5.12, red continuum 5.36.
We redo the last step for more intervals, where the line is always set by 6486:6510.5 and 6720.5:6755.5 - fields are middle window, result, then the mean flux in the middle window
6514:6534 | -0.03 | 5.56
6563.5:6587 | 0.02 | 5.3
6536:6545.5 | -0.02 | 5.52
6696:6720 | 0.00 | 5.38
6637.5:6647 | -0.04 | 5.62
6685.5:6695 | 0.01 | 5.36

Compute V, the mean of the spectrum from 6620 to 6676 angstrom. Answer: 5.46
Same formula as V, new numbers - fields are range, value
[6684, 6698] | 5.4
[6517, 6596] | 5.36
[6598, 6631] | 5.48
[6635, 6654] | 5.52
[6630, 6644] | 5.59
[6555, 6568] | 4.72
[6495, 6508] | 5.52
